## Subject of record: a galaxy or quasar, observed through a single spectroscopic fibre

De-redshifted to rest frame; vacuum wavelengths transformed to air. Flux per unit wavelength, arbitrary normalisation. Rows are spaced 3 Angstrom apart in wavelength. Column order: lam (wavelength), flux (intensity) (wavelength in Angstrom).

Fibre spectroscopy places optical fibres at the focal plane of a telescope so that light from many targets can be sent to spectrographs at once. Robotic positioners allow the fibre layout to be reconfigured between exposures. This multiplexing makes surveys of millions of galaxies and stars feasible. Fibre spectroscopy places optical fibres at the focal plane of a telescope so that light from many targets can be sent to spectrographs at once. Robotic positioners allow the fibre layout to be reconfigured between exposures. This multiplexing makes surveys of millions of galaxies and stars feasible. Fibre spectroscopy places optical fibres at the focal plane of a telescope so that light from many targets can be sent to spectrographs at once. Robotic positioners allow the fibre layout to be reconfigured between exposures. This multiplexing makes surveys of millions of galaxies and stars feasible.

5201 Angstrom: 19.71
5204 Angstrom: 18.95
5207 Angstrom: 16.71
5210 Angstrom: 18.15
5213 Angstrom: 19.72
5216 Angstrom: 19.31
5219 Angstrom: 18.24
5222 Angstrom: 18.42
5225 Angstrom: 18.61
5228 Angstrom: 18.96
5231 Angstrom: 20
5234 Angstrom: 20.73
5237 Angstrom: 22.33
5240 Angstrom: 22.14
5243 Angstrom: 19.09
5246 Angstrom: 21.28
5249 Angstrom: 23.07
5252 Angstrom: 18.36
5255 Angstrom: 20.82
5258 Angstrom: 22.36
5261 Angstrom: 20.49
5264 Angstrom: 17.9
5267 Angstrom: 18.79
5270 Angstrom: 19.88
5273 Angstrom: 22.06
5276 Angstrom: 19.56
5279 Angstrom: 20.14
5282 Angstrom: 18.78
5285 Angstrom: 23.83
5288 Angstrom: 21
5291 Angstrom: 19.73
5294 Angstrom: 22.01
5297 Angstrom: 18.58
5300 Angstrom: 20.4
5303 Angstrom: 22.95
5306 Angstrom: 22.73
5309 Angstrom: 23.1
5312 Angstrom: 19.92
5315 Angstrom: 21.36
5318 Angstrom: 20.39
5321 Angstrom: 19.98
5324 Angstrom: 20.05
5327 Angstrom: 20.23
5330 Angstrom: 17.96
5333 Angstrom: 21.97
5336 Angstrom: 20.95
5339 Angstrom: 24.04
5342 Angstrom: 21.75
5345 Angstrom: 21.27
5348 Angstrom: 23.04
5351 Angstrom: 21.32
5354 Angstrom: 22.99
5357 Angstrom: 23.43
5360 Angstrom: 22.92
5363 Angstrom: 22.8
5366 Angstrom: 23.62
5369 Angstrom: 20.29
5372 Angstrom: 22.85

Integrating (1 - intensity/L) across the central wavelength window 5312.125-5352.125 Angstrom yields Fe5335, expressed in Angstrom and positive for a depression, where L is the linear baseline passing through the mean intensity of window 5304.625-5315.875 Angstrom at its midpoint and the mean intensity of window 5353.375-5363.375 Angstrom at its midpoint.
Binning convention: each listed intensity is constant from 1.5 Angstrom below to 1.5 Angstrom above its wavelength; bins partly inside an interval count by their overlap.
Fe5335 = 2.4 Angstrom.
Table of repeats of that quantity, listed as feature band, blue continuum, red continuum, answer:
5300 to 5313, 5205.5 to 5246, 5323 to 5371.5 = -0.6 Angstrom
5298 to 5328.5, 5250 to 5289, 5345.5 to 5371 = 0.5 Angstrom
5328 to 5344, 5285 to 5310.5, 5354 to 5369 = 0.7 Angstrom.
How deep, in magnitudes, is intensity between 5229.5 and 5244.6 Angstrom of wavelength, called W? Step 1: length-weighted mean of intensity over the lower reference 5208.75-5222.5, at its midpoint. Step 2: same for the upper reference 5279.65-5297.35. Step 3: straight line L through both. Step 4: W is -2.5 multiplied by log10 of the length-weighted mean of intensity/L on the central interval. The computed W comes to -0.08 mag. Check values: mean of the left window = 18.8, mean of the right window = 20.8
